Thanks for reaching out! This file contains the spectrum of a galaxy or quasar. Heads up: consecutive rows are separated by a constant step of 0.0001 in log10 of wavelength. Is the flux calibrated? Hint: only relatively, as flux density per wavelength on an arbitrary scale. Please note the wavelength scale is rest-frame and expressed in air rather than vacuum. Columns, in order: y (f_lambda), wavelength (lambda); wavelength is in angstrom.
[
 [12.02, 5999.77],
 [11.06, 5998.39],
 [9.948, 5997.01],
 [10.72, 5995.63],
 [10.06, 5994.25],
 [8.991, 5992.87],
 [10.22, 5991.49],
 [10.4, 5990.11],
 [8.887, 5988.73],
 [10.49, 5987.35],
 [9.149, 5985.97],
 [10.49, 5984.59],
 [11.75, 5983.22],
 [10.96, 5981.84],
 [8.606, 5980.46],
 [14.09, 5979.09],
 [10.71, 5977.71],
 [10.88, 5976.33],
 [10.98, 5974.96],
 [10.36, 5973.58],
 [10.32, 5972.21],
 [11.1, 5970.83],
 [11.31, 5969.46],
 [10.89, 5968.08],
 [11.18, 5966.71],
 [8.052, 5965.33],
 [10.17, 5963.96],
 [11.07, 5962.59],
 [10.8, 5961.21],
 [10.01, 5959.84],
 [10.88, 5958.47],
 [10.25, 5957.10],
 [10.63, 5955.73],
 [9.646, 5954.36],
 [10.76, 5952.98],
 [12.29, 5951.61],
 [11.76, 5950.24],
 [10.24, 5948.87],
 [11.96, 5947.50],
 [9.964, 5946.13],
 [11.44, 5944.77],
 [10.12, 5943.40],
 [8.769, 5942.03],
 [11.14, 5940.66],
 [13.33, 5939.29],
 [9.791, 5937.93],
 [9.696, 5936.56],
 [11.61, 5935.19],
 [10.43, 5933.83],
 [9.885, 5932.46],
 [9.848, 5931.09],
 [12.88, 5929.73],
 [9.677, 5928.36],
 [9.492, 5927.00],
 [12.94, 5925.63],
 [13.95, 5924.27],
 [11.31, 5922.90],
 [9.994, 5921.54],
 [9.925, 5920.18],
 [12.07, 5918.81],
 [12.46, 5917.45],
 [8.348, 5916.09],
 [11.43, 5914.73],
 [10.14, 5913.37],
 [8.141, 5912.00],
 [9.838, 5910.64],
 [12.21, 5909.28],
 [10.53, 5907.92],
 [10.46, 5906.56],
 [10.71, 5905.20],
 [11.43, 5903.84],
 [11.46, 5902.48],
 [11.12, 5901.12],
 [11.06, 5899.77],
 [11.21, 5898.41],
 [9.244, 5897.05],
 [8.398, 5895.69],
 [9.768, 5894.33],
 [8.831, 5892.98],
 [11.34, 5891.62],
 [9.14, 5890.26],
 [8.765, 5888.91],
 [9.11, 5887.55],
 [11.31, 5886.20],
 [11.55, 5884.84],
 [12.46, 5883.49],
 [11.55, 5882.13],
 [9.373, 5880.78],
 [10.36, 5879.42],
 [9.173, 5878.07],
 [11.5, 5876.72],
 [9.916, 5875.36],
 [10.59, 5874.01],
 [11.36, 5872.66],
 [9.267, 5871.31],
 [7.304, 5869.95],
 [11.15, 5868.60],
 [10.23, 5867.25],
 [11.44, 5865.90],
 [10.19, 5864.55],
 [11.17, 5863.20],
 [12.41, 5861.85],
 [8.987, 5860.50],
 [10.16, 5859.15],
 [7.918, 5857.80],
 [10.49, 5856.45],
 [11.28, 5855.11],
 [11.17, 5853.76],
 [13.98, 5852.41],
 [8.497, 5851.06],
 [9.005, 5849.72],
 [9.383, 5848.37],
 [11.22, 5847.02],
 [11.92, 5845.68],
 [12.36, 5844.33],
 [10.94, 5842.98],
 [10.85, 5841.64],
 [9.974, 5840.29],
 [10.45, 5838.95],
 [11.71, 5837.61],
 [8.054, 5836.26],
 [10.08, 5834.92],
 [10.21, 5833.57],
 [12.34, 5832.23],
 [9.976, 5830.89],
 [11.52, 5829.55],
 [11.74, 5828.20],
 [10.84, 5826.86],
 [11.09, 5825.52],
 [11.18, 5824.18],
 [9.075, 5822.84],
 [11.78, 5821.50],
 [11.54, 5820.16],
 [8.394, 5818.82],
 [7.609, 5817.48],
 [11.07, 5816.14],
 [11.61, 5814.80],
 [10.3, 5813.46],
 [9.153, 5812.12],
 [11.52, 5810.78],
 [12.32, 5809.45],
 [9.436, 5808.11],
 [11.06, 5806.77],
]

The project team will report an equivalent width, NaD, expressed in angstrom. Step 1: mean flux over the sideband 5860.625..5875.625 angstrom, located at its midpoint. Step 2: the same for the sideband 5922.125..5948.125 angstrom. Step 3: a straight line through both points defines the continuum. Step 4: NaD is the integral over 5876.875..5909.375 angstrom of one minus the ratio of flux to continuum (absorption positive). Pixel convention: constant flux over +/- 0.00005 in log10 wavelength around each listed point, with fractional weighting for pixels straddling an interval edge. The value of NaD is 0.6 angstrom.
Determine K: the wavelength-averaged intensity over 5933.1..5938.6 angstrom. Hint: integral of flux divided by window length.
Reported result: 10.4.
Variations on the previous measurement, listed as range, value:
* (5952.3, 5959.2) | 10.4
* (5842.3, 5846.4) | 11.7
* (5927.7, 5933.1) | 10.6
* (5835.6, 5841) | 10.1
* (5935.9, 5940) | 11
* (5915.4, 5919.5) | 11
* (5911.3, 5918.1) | 10.1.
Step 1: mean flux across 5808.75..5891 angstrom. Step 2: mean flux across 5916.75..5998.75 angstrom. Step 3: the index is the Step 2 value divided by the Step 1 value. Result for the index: 1.02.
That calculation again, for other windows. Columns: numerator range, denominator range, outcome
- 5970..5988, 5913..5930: 0.97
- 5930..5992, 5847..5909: 1.02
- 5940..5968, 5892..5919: 1.01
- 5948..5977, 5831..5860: 1.01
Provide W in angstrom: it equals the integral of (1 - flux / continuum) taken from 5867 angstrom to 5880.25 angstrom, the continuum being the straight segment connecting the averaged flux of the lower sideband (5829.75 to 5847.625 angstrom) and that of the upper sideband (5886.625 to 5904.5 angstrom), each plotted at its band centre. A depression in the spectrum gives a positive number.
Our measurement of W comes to 0.4 angstrom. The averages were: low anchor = 10.8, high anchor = 10.1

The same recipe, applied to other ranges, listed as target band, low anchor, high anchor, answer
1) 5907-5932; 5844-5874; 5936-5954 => -0.2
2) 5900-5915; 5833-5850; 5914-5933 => 0.3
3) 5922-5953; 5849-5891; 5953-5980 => -1.2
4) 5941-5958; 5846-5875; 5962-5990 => -0.2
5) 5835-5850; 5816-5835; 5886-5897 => -0.4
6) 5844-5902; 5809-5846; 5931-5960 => 1.6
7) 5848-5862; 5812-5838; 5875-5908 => 0.3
